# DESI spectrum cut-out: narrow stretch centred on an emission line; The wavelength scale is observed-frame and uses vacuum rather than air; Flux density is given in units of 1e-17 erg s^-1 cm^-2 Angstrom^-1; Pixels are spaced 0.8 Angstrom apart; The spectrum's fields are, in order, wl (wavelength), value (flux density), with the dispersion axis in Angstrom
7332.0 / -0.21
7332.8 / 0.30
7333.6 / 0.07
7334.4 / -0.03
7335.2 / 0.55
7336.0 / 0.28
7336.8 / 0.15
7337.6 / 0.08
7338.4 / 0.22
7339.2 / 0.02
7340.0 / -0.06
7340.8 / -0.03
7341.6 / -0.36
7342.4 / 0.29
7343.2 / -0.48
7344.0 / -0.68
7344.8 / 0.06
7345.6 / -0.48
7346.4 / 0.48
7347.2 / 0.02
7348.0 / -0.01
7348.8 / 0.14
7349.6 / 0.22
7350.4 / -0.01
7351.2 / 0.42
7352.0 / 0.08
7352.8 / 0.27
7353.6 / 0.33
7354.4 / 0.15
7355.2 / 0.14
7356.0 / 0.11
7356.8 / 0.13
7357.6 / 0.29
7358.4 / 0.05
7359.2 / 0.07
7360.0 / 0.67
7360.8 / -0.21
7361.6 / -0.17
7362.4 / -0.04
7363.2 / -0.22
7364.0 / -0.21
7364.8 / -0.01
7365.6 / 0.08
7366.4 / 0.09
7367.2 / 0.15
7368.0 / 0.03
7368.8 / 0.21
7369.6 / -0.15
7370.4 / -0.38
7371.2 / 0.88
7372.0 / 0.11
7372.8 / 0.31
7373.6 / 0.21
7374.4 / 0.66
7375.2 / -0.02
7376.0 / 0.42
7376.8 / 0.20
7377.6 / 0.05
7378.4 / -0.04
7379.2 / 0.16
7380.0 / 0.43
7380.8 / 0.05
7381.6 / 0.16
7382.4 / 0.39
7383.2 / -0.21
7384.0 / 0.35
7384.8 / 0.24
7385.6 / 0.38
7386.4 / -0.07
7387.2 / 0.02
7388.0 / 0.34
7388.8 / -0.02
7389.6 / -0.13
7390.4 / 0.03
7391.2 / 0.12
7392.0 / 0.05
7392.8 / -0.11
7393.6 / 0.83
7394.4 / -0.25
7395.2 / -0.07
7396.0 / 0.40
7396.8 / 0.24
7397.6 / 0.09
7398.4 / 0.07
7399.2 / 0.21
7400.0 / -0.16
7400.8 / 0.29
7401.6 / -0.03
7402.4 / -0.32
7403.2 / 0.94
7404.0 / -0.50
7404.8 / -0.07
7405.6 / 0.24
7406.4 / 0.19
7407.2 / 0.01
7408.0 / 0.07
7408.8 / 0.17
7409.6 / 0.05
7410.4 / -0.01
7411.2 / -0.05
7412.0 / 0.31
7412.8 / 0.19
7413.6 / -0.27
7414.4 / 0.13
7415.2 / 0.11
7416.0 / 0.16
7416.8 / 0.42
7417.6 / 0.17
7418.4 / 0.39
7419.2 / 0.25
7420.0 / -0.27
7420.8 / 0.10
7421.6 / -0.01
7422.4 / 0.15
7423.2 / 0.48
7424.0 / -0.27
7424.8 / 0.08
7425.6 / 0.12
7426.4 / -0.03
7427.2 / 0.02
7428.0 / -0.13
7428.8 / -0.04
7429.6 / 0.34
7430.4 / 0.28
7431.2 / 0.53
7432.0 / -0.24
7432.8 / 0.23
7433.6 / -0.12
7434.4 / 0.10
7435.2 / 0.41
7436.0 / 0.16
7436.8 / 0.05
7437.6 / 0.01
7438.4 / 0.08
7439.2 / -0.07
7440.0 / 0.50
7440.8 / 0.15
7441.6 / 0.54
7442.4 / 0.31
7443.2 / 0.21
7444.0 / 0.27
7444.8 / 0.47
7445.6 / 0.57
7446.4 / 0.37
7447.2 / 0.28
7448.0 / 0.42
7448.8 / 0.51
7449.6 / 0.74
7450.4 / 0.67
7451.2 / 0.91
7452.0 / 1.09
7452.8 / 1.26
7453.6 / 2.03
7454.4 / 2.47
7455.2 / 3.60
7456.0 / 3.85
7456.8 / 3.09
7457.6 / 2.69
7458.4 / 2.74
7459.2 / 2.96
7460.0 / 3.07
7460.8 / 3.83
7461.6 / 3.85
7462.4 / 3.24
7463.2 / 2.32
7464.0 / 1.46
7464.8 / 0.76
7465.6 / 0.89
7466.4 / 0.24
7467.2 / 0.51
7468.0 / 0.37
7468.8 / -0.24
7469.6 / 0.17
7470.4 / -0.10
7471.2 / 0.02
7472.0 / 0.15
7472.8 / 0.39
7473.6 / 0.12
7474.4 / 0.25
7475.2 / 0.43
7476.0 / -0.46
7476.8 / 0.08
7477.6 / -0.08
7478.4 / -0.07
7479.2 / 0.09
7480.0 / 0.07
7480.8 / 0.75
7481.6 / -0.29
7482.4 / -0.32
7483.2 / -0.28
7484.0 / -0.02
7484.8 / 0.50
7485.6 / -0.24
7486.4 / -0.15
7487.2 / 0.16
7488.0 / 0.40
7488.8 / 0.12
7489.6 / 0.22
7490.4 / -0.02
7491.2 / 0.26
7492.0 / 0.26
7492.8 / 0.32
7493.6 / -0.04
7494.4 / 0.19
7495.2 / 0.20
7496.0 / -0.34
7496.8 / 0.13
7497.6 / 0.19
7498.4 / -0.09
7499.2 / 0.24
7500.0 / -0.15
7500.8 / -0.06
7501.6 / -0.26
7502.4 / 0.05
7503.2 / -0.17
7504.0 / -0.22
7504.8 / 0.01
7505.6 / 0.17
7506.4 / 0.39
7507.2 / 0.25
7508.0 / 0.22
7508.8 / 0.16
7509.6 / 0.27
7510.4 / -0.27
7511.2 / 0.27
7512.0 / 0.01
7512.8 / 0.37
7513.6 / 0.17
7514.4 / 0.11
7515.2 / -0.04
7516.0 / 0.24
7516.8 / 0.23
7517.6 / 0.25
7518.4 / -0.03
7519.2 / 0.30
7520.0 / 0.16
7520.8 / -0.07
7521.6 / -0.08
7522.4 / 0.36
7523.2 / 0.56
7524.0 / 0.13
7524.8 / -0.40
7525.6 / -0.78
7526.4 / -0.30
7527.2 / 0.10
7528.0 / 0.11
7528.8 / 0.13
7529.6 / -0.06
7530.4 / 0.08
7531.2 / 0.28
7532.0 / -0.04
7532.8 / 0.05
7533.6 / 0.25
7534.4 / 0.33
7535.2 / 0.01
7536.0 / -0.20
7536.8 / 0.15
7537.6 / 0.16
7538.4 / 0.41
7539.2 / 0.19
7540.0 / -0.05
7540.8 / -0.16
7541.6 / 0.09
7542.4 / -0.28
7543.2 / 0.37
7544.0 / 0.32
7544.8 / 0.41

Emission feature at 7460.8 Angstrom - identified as [O II]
